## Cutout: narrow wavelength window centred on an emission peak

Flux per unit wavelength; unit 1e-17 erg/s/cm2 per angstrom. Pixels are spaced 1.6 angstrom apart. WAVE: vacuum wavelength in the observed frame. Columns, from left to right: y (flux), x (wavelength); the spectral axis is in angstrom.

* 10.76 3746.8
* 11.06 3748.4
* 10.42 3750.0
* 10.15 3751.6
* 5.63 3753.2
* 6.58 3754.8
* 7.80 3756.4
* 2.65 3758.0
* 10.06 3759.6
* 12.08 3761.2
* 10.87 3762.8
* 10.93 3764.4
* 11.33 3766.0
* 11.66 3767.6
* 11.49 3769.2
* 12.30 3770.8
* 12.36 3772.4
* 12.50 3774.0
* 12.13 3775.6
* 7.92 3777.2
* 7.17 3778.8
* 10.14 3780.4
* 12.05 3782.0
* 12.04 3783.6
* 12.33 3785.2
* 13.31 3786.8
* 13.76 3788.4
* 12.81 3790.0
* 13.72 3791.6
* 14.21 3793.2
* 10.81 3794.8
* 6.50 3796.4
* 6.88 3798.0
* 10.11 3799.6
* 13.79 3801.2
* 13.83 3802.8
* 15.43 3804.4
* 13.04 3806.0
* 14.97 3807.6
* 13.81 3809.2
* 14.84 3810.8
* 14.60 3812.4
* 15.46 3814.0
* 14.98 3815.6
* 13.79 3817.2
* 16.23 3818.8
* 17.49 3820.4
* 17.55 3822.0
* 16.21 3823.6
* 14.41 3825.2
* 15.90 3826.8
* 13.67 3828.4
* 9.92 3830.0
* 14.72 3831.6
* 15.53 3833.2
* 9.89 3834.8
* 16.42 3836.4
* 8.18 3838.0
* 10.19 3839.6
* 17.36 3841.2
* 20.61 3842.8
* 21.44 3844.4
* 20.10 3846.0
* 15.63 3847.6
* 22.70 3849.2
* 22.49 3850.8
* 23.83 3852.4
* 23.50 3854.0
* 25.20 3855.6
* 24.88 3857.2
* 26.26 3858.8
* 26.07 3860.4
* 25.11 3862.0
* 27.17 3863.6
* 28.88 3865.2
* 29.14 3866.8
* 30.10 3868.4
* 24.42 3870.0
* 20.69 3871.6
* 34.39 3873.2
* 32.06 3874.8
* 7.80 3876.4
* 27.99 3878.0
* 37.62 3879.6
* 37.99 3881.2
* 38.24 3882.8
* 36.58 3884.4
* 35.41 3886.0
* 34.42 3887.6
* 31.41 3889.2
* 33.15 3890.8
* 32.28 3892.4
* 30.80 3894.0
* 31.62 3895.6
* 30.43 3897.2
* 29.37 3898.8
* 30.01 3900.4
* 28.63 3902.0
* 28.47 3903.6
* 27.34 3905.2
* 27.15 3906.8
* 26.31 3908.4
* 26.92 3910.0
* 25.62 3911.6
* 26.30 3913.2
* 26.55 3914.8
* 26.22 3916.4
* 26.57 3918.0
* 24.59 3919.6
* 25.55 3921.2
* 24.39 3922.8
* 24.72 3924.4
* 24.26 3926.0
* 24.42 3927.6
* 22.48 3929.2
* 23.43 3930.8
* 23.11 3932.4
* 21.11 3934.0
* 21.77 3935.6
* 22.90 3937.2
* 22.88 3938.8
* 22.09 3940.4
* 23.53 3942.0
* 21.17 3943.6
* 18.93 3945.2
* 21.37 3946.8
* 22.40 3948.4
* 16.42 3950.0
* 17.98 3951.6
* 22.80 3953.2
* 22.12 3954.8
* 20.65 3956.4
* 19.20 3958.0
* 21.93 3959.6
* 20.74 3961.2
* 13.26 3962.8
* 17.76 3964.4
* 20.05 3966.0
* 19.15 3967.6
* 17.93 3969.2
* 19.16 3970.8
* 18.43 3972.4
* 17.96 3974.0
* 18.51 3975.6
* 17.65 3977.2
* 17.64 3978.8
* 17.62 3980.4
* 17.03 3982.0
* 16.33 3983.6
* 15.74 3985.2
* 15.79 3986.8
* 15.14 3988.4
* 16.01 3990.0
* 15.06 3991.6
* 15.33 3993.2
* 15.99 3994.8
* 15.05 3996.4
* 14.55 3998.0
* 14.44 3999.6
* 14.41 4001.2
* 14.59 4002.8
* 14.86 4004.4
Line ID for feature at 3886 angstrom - Lyman alpha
